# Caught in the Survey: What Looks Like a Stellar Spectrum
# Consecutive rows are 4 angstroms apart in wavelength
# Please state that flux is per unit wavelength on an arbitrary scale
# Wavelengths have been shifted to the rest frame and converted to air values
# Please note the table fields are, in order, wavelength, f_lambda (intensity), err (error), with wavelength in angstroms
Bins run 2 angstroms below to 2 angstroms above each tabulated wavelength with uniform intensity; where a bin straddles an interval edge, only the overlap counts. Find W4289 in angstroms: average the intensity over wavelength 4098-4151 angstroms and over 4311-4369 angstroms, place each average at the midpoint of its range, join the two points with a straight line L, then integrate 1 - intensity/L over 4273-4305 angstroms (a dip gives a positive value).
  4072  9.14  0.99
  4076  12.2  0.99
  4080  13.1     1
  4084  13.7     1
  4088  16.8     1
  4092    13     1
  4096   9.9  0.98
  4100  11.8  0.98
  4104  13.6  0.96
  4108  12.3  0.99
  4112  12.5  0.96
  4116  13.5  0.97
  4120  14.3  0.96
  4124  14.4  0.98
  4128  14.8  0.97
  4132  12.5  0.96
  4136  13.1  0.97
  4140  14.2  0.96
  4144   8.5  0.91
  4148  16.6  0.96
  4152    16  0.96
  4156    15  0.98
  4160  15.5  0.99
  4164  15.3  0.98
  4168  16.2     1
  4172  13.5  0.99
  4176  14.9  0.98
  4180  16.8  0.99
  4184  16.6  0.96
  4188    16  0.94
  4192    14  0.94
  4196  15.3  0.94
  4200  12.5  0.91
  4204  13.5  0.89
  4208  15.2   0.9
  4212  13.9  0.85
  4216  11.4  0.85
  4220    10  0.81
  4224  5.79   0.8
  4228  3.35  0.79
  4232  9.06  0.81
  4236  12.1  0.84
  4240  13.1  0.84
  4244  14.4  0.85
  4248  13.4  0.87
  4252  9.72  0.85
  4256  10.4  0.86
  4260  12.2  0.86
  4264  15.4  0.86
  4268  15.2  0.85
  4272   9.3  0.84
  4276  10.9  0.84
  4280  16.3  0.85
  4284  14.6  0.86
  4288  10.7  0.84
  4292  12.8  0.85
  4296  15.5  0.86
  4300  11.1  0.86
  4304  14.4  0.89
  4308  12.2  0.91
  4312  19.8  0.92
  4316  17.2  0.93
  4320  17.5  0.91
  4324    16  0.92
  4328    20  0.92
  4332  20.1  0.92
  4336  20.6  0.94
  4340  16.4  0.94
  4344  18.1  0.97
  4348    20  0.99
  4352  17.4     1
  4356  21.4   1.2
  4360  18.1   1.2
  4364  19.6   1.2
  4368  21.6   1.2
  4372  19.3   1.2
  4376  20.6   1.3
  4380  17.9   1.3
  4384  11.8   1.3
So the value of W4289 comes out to 8.1 angstroms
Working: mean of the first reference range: 13.3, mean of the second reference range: 18.9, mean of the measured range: 13.1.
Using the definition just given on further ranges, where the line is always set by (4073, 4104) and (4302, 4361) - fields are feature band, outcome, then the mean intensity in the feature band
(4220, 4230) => 6.39 angstroms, 5.66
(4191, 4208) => 1.34 angstroms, 14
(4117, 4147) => 1.10 angstroms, 13.2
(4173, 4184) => -0.77 angstroms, 15.8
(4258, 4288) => 6.25 angstroms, 13.2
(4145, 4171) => -1.99 angstroms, 15.4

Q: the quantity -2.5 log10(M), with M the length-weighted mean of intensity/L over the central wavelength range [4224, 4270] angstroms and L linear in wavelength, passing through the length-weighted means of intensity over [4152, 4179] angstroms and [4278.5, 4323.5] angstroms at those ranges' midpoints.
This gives 0.292 mag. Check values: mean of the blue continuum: 15.2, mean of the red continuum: 14.8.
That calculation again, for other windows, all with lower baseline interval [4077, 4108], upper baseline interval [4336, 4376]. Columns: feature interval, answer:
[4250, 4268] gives 0.351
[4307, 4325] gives 0.093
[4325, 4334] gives -0.055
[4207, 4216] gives 0.152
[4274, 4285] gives 0.250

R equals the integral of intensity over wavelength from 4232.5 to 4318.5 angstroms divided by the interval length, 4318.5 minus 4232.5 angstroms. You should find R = 13.3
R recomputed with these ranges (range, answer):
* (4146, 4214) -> 15.1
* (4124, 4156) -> 13.8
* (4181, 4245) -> 12.3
